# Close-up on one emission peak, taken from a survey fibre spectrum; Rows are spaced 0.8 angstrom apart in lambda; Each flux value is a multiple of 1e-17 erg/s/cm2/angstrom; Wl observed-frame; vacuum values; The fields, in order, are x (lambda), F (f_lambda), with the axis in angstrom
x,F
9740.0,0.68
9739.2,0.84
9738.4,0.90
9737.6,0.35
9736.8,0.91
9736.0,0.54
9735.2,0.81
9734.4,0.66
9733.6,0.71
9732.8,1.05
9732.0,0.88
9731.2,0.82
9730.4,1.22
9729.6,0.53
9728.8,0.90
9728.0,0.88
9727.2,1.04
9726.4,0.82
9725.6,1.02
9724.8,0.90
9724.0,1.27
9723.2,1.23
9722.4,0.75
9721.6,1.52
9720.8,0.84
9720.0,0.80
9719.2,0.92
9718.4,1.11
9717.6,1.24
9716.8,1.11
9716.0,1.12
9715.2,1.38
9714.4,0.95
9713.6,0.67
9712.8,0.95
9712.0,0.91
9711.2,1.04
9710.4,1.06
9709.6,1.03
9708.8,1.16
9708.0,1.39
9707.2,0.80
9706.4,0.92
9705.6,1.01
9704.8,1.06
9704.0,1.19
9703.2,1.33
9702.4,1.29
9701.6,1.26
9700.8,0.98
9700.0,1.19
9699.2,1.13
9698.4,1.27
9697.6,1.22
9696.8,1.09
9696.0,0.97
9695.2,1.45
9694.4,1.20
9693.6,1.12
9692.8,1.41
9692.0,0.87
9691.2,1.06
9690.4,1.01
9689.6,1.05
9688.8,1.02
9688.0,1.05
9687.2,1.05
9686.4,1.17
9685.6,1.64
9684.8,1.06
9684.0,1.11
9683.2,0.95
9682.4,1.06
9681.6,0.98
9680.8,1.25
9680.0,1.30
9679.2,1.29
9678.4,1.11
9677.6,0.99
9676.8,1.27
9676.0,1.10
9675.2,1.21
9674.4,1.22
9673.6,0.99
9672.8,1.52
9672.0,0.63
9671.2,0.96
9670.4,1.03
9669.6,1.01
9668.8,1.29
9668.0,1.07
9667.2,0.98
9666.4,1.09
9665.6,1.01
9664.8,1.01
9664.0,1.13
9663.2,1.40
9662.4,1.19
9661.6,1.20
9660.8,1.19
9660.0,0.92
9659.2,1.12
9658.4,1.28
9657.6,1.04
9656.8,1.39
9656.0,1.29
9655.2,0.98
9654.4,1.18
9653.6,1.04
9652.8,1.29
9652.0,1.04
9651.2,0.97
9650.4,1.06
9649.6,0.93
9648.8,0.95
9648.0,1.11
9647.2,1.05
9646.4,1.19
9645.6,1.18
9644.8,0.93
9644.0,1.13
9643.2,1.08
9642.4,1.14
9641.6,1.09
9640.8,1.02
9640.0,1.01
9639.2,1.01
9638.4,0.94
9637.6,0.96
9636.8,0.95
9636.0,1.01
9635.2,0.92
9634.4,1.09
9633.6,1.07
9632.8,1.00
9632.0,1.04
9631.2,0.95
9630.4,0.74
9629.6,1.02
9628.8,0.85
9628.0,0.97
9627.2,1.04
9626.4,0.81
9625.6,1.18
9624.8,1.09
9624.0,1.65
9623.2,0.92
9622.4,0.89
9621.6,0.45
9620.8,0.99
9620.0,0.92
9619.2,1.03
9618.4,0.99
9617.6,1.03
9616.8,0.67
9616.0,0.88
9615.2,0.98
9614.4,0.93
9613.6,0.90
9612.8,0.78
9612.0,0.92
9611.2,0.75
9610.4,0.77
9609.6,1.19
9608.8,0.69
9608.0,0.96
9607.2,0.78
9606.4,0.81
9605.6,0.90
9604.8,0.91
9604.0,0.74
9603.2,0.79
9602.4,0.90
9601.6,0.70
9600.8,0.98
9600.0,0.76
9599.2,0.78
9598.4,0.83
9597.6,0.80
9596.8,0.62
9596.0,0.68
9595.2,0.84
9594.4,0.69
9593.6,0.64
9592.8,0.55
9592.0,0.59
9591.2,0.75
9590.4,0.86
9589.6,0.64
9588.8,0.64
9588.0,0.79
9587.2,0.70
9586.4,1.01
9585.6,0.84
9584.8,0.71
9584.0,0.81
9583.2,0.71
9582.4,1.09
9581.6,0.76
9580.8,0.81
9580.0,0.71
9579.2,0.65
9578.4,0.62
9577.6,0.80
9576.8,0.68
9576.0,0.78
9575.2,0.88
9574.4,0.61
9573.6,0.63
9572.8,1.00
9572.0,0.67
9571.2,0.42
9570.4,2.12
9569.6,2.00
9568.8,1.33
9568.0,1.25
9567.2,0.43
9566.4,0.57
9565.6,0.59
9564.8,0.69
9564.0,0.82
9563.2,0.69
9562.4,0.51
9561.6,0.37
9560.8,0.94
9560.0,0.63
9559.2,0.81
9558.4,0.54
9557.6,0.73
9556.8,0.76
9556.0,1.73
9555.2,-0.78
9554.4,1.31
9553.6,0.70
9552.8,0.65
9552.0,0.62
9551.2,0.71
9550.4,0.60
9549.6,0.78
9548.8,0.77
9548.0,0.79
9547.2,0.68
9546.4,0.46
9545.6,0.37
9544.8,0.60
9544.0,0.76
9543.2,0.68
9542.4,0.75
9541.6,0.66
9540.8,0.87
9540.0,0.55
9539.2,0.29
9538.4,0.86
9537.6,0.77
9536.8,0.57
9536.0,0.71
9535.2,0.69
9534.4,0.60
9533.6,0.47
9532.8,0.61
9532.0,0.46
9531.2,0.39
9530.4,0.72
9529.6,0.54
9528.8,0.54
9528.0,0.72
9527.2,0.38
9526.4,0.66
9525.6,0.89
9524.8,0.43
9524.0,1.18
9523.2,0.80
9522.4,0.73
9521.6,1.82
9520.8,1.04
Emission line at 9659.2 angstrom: Mg II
